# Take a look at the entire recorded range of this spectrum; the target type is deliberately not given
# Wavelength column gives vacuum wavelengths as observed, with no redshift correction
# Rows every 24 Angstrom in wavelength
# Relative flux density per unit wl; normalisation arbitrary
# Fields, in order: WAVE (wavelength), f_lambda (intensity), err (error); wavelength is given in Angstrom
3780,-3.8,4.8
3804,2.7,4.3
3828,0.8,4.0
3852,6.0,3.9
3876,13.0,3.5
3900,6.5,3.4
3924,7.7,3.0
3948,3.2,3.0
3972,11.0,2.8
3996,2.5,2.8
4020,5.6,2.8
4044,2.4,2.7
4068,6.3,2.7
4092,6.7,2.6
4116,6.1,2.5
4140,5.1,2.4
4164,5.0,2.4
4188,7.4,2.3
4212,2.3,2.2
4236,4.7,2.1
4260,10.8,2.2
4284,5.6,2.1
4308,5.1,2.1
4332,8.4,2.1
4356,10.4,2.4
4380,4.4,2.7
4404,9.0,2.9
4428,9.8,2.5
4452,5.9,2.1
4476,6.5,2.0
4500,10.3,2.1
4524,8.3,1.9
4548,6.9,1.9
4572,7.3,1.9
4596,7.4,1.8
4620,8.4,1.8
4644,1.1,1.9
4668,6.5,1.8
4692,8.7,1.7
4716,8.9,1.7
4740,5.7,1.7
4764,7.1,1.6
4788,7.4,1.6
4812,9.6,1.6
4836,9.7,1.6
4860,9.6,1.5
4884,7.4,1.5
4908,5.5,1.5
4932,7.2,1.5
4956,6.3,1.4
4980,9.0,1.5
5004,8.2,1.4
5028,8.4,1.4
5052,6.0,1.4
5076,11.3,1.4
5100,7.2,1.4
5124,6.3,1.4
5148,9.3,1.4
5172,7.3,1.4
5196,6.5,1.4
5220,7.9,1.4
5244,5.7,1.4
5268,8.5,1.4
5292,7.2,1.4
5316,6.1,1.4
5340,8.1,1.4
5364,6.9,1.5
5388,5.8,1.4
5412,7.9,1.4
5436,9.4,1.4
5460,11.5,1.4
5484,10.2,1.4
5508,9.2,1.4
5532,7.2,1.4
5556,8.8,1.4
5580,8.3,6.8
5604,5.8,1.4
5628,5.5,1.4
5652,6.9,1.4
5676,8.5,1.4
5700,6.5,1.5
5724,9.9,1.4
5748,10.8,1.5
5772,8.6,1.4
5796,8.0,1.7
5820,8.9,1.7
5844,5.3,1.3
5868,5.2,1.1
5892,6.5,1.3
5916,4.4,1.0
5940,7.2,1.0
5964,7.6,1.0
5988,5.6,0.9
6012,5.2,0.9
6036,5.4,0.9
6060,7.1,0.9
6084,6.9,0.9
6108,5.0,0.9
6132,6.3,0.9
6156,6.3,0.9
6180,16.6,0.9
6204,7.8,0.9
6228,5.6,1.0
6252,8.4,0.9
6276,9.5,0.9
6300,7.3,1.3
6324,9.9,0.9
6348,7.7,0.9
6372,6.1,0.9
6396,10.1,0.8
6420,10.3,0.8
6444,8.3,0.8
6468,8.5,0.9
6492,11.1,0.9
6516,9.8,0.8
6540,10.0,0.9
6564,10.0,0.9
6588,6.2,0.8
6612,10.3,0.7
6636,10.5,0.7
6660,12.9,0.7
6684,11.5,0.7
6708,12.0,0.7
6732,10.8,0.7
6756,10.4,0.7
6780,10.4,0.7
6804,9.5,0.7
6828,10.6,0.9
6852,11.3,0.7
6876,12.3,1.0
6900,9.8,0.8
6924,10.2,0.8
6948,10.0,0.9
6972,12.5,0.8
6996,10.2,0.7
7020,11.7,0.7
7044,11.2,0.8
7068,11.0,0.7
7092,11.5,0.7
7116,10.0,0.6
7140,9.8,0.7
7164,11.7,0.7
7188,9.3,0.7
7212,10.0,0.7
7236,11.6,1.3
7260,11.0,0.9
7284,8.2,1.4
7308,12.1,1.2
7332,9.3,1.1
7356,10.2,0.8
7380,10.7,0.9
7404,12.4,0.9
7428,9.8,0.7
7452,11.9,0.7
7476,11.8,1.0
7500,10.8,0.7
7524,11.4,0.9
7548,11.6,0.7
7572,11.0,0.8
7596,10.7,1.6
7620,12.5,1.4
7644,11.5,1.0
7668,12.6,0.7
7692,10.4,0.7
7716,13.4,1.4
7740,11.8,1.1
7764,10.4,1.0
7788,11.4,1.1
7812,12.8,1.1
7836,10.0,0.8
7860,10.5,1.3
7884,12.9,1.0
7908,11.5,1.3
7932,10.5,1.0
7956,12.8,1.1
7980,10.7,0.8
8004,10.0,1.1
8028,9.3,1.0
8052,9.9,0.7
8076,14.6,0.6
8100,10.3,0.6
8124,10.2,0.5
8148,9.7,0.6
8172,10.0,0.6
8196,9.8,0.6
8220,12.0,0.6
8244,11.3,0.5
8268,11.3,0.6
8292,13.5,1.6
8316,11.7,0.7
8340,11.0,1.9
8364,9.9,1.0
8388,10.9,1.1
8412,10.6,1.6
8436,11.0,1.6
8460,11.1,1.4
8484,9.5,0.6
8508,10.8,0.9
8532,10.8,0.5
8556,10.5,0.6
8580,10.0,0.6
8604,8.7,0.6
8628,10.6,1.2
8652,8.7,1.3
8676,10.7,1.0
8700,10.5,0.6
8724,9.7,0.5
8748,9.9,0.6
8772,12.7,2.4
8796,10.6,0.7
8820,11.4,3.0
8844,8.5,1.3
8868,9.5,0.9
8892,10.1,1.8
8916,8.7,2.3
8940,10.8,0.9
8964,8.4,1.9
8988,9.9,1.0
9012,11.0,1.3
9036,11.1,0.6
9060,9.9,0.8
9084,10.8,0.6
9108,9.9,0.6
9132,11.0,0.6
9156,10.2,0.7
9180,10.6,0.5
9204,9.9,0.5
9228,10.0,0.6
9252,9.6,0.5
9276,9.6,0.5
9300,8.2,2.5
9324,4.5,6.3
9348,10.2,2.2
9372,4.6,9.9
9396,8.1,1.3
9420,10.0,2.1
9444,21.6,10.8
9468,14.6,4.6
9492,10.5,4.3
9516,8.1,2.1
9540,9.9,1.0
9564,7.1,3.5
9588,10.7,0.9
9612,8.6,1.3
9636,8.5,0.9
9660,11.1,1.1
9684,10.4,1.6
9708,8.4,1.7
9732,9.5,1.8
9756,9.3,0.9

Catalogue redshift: 0.659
